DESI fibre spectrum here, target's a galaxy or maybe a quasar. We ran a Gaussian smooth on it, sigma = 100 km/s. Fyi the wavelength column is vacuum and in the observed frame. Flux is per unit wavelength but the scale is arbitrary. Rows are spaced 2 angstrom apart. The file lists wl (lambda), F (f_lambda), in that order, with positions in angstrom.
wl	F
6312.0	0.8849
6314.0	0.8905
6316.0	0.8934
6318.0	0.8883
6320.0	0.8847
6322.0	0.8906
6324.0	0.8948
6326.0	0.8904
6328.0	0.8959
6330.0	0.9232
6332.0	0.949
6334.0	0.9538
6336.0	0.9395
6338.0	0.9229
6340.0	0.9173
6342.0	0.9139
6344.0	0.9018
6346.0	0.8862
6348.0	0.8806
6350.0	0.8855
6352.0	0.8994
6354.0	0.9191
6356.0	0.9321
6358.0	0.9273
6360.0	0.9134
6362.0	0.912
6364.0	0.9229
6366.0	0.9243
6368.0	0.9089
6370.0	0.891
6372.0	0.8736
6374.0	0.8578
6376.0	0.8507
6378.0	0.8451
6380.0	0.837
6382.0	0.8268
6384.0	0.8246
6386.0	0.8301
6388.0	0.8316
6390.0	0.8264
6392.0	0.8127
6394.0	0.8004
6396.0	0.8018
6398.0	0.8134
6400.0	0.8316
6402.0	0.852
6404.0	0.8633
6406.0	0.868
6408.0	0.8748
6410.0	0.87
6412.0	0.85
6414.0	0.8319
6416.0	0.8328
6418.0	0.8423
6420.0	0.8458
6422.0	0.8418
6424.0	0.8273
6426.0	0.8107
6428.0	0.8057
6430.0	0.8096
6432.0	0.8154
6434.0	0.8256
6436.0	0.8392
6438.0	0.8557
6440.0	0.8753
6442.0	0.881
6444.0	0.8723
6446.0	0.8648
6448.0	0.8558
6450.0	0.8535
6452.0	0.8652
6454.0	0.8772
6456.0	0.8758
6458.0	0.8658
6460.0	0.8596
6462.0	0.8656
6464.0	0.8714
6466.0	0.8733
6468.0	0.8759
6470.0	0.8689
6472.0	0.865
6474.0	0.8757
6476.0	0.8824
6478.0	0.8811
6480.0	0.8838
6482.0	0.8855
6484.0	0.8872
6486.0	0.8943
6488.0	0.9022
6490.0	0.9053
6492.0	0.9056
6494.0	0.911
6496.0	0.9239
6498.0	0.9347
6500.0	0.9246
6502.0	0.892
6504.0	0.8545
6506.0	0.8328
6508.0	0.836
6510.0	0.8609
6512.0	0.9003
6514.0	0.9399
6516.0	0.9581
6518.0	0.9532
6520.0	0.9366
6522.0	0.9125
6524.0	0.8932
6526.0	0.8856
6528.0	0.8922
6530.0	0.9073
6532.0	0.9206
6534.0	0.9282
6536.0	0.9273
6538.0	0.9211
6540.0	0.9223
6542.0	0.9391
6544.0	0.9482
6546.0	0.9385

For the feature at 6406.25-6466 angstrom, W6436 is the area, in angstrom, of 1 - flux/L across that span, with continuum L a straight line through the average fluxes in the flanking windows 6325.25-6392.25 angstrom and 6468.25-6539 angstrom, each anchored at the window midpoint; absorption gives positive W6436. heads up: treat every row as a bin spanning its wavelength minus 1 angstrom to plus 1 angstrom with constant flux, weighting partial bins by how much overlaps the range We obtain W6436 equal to 2.93 angstrom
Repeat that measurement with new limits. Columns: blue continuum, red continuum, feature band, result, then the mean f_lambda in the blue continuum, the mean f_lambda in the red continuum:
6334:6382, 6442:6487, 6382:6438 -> 3.3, 0.898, 0.873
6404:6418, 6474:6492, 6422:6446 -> 0.7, 0.854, 0.89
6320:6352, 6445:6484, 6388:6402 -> 1.1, 0.909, 0.871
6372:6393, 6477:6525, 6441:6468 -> 0.2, 0.836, 0.9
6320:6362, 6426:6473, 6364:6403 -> 1.9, 0.911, 0.856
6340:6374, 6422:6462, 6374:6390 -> 0.9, 0.905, 0.849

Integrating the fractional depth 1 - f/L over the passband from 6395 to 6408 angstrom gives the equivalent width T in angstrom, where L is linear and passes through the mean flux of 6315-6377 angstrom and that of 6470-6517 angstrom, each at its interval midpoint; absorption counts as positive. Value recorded 0.9 angstrom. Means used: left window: 0.905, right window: 0.892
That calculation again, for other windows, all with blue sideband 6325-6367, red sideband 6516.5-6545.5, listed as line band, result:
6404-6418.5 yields 1.00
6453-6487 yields 1.61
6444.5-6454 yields 0.58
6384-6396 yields 1.27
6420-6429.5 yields 0.98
